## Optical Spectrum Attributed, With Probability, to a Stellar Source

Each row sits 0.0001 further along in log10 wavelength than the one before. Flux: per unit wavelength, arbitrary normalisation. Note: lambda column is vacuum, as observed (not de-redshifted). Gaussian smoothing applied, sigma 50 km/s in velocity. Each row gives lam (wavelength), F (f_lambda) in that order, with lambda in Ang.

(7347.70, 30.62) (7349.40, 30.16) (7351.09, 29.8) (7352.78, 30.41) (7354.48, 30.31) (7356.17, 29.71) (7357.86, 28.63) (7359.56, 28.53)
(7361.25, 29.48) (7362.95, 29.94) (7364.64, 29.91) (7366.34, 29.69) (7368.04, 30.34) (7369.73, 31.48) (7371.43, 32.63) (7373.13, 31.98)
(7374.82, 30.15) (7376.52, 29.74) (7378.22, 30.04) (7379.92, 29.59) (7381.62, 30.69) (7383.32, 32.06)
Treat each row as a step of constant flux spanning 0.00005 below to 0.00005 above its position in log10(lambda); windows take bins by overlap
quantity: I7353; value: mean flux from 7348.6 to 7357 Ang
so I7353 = 30.1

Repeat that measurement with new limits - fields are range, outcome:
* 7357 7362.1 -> 28.9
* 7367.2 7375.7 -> 31.3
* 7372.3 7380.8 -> 30.3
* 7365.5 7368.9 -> 30.1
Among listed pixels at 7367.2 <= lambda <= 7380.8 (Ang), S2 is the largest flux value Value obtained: 32.63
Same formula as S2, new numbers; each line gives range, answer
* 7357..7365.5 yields 29.94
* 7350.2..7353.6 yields 30.41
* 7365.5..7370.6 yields 31.48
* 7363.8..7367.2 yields 29.91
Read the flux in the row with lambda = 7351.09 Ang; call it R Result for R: 29.8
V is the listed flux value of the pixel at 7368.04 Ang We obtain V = 30.34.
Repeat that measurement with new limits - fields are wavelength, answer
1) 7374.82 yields 30.15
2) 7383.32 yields 32.06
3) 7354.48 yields 30.31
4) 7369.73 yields 31.48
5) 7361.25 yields 29.48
